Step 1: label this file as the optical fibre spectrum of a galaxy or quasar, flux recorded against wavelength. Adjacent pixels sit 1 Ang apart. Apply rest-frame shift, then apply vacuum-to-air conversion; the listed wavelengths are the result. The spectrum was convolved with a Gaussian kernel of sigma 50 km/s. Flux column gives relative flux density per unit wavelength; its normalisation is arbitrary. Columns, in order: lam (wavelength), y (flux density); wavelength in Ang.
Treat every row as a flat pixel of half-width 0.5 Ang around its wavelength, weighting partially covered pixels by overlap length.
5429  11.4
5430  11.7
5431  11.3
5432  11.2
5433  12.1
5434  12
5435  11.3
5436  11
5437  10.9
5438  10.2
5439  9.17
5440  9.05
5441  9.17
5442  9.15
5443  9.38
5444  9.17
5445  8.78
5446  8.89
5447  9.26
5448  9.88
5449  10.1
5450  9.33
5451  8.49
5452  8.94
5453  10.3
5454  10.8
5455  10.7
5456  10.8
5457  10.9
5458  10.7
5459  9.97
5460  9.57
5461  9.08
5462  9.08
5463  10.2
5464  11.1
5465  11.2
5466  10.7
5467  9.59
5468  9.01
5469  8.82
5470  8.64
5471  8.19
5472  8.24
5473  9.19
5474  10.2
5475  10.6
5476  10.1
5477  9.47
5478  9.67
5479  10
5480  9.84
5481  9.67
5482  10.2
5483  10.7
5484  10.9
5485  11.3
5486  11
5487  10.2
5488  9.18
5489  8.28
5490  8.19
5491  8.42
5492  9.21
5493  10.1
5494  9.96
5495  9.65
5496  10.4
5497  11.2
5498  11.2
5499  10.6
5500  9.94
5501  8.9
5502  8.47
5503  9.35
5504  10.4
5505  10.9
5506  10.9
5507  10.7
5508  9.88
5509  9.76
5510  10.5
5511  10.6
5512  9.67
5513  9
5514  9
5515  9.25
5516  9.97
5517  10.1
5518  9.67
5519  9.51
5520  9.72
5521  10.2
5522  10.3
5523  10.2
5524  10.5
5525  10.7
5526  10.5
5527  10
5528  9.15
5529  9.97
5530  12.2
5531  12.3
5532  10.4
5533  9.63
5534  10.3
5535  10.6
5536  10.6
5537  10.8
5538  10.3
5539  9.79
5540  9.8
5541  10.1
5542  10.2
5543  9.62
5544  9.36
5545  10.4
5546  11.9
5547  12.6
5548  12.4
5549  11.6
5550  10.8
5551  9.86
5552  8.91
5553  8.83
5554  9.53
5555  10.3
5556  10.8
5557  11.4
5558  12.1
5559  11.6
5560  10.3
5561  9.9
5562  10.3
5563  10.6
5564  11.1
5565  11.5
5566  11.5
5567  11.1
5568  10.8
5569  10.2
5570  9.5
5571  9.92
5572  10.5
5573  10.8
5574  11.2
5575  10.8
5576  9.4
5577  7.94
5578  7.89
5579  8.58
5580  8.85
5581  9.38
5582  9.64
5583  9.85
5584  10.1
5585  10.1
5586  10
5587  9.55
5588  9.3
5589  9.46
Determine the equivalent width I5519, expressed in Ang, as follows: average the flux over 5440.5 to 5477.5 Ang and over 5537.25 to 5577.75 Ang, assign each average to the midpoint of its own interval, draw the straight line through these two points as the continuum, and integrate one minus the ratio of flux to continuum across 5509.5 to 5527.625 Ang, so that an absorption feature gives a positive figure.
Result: 0.3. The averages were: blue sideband 9.67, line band 9.96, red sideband 10.5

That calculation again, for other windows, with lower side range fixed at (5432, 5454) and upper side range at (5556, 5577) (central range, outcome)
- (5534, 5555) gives 0.26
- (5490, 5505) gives 0.60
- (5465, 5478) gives 0.76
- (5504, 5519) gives 0.47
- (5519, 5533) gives 0.00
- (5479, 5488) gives -0.21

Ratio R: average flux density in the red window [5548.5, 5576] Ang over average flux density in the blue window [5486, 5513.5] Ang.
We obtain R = 1.07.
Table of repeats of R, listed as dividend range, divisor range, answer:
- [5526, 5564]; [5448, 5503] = 1.07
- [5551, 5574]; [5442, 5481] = 1.08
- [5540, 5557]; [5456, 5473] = 1.08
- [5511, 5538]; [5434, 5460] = 1.03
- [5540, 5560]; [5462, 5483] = 1.09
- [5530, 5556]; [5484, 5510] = 1.05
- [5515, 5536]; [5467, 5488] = 1.05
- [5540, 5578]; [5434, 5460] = 1.06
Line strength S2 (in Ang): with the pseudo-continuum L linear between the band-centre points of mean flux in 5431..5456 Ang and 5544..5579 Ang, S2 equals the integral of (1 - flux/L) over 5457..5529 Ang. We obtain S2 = 2.3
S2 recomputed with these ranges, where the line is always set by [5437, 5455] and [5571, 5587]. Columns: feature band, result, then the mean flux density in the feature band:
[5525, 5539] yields -1.3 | 10.5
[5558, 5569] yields -1.4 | 10.9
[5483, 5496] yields -0.3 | 9.76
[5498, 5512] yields -0.8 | 10.1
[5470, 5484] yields -0.2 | 9.7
